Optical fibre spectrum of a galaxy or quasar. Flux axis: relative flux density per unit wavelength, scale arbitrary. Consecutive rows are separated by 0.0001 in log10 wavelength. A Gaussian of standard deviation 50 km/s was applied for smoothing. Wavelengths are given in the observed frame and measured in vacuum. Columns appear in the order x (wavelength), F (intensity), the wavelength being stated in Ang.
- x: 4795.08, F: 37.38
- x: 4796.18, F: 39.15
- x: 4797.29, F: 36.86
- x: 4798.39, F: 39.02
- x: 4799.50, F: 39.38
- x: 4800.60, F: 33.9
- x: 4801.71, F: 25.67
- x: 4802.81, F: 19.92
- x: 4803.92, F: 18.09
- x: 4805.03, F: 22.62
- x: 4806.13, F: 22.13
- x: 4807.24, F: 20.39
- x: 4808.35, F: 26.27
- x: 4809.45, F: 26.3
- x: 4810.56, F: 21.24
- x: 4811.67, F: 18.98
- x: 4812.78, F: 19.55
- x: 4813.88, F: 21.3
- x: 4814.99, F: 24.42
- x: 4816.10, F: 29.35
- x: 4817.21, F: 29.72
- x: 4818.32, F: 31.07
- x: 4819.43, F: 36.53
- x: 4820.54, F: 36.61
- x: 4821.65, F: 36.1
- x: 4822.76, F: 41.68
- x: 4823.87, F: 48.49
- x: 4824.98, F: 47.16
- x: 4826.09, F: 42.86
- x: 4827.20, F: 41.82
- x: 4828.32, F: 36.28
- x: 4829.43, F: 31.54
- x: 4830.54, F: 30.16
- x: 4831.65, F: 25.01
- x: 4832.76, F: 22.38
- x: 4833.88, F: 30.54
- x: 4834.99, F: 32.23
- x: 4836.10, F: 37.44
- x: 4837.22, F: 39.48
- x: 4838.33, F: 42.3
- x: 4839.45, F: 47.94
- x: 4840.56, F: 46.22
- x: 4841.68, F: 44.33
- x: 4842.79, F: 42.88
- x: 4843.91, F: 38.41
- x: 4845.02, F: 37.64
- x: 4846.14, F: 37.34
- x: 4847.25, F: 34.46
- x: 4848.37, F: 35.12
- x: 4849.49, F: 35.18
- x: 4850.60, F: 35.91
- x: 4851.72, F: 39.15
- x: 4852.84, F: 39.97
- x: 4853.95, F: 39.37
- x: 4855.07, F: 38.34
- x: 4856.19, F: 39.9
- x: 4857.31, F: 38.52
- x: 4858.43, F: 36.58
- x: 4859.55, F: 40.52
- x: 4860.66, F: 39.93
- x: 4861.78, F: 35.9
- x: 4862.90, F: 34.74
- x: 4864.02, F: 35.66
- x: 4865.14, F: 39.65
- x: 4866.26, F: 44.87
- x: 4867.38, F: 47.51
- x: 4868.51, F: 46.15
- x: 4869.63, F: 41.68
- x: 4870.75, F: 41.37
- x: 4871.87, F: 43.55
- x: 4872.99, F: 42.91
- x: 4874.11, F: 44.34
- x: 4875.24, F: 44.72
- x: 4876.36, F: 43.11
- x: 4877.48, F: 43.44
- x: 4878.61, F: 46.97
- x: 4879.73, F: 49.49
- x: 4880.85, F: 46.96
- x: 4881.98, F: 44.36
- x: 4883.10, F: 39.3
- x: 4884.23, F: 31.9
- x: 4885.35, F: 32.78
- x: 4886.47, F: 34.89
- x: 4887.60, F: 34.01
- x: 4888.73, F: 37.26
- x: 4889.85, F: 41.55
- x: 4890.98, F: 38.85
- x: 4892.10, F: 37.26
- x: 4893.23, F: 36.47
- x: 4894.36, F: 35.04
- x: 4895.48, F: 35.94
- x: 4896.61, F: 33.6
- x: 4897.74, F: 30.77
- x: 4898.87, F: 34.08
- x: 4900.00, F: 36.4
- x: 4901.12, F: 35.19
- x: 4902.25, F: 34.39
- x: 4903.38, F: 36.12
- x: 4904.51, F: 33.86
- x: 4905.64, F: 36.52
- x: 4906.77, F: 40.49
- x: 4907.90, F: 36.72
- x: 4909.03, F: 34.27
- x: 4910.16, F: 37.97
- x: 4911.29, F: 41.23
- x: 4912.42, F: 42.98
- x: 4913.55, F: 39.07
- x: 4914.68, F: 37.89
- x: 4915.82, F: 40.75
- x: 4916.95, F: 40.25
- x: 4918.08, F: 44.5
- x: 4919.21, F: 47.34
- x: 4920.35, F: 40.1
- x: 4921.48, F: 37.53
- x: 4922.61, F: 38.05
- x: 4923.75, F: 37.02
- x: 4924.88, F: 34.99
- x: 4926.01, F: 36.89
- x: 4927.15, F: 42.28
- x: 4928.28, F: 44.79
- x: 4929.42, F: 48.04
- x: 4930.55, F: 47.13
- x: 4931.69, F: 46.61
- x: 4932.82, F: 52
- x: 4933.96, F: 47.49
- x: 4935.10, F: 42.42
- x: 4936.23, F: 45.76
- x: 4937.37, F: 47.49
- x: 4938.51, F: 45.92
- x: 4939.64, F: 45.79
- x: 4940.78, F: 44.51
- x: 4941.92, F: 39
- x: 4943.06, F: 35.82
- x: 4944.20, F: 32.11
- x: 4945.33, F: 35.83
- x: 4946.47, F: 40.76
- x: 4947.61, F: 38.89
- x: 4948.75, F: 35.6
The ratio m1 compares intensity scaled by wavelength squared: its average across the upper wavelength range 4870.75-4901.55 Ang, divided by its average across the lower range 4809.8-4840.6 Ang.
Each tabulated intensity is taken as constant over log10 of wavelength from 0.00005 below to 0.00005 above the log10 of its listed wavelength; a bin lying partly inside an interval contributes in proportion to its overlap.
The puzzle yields 1.19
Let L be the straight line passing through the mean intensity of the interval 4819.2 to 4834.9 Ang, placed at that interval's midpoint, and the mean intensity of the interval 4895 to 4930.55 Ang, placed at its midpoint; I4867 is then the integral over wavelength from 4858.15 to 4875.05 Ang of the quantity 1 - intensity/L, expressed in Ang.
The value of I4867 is -1.8 Ang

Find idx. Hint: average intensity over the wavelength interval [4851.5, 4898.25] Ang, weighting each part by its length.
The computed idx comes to 39.8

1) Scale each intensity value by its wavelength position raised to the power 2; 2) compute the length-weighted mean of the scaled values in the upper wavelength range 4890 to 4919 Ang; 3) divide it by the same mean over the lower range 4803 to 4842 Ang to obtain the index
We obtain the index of 1.2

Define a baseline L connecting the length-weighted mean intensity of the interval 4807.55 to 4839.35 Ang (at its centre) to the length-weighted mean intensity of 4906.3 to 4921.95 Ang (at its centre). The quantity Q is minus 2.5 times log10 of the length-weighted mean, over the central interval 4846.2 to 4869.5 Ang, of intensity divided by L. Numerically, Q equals -0.10 mag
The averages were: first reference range 32.5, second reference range 40.1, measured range 38.9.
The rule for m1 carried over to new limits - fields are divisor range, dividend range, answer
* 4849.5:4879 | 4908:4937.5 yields 1.05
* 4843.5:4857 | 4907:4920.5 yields 1.10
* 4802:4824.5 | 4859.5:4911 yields 1.45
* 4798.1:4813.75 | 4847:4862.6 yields 1.55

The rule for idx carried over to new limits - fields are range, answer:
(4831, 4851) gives 36.9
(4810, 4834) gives 32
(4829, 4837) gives 30.3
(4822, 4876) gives 39.2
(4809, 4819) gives 24.8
